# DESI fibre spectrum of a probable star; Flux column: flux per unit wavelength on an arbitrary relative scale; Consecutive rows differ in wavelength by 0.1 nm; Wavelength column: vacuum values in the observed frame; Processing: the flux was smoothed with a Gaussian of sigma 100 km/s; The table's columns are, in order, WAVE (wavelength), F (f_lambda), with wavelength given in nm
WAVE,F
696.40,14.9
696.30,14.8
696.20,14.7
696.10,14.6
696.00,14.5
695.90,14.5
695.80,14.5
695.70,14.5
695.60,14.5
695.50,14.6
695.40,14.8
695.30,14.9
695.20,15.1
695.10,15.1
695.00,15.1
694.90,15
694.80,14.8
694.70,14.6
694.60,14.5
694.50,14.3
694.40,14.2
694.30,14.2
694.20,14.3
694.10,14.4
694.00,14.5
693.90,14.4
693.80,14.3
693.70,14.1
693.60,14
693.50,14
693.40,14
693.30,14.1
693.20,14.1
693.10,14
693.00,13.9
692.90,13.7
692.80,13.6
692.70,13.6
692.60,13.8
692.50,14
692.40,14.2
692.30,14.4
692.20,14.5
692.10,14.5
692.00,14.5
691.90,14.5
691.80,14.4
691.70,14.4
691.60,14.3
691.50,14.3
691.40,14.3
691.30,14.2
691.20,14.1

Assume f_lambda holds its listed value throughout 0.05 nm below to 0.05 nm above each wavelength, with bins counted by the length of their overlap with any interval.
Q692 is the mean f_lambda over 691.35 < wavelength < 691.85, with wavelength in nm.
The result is 14.3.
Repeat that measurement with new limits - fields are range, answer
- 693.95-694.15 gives 14.4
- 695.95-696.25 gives 14.6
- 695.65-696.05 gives 14.5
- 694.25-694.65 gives 14.3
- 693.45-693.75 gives 14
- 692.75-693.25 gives 13.9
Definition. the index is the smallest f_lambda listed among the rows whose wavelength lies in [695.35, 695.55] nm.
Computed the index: 14.6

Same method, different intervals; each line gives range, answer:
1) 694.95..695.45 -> 14.8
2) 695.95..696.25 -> 14.5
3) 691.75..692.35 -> 14.4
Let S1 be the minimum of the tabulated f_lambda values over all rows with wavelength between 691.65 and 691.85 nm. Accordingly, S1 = 14.4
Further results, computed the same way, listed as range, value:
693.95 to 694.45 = 14.2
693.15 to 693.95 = 14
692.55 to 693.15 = 13.6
